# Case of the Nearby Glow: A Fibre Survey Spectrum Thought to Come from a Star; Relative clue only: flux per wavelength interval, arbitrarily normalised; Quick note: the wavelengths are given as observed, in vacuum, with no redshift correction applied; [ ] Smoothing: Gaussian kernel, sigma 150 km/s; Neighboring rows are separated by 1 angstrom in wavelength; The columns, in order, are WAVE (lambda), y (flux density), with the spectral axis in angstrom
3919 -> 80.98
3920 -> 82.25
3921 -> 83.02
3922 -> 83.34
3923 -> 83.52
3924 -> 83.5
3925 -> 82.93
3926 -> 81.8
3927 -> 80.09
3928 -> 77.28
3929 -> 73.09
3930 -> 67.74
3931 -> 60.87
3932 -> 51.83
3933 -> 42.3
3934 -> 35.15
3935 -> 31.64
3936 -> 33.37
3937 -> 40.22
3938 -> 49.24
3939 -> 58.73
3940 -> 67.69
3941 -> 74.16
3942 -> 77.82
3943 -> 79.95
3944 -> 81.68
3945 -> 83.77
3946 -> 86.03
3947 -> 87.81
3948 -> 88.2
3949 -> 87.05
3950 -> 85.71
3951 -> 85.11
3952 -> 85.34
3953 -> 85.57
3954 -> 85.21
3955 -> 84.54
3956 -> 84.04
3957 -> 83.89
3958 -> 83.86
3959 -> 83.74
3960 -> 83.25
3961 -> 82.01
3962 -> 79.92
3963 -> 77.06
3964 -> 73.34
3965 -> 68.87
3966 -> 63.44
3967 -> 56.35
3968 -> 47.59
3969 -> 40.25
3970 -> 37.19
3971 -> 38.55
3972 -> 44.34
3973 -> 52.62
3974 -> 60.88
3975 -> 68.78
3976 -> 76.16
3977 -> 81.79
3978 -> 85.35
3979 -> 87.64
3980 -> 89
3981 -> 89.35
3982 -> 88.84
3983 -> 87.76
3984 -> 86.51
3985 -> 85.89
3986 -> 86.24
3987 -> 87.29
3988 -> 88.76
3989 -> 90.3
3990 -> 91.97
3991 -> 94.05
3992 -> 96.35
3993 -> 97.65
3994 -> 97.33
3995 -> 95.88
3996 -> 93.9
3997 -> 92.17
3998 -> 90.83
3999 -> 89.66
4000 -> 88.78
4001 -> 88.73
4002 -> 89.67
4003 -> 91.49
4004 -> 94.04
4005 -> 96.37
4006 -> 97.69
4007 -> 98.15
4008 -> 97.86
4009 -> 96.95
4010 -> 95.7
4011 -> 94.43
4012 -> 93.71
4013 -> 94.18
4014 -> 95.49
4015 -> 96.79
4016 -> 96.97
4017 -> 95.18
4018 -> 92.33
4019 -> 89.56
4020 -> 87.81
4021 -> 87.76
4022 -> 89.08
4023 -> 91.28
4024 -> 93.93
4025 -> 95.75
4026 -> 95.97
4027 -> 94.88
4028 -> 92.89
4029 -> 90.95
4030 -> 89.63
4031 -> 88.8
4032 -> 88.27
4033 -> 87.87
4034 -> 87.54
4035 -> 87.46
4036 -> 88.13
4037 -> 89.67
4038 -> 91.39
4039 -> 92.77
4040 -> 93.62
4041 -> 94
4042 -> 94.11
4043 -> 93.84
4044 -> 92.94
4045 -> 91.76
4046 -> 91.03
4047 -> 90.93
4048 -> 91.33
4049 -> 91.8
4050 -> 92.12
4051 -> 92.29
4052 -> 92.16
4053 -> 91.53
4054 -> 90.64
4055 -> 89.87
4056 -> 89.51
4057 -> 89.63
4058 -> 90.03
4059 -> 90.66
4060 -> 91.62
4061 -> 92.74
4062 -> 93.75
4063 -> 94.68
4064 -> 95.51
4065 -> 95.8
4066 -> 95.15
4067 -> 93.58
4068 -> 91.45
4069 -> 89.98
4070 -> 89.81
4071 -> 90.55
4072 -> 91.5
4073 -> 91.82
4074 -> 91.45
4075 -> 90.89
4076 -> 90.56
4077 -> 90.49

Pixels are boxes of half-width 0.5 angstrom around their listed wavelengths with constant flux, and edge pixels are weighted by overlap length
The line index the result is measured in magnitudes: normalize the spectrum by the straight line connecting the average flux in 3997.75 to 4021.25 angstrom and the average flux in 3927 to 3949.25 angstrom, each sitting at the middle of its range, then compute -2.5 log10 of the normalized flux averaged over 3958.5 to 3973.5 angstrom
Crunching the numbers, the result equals 0.22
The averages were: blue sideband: 65.3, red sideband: 93.4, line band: 61.9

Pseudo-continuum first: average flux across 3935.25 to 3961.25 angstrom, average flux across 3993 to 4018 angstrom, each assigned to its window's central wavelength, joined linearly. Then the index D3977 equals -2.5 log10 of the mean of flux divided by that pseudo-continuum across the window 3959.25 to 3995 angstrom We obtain 0.13 mag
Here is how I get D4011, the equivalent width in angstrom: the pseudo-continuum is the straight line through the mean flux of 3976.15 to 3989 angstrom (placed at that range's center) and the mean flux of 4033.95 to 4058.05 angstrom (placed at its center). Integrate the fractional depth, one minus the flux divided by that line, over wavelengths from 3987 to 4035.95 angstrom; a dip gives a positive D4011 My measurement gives -2.1 angstrom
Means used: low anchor 86.9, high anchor 91.3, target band 92.7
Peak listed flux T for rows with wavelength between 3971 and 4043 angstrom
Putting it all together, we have 98.15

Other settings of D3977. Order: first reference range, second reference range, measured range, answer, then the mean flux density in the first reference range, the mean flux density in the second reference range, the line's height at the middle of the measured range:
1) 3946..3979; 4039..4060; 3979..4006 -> -0.15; 73.2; 91.7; 79.6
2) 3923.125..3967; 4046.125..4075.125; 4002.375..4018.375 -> -0.14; 72.9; 91.8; 83.6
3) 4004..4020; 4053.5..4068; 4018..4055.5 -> 0.03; 95.1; 92.3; 93.7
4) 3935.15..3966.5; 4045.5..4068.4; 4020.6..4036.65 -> -0.04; 76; 92.1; 87.8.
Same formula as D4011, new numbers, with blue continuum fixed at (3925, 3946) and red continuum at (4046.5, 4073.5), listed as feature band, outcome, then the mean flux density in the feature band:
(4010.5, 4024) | -1.75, 92.7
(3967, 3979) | 2.23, 58.8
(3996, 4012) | -2.92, 93.5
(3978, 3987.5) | -1.70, 87.5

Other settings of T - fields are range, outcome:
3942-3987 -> 89.35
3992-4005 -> 97.65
